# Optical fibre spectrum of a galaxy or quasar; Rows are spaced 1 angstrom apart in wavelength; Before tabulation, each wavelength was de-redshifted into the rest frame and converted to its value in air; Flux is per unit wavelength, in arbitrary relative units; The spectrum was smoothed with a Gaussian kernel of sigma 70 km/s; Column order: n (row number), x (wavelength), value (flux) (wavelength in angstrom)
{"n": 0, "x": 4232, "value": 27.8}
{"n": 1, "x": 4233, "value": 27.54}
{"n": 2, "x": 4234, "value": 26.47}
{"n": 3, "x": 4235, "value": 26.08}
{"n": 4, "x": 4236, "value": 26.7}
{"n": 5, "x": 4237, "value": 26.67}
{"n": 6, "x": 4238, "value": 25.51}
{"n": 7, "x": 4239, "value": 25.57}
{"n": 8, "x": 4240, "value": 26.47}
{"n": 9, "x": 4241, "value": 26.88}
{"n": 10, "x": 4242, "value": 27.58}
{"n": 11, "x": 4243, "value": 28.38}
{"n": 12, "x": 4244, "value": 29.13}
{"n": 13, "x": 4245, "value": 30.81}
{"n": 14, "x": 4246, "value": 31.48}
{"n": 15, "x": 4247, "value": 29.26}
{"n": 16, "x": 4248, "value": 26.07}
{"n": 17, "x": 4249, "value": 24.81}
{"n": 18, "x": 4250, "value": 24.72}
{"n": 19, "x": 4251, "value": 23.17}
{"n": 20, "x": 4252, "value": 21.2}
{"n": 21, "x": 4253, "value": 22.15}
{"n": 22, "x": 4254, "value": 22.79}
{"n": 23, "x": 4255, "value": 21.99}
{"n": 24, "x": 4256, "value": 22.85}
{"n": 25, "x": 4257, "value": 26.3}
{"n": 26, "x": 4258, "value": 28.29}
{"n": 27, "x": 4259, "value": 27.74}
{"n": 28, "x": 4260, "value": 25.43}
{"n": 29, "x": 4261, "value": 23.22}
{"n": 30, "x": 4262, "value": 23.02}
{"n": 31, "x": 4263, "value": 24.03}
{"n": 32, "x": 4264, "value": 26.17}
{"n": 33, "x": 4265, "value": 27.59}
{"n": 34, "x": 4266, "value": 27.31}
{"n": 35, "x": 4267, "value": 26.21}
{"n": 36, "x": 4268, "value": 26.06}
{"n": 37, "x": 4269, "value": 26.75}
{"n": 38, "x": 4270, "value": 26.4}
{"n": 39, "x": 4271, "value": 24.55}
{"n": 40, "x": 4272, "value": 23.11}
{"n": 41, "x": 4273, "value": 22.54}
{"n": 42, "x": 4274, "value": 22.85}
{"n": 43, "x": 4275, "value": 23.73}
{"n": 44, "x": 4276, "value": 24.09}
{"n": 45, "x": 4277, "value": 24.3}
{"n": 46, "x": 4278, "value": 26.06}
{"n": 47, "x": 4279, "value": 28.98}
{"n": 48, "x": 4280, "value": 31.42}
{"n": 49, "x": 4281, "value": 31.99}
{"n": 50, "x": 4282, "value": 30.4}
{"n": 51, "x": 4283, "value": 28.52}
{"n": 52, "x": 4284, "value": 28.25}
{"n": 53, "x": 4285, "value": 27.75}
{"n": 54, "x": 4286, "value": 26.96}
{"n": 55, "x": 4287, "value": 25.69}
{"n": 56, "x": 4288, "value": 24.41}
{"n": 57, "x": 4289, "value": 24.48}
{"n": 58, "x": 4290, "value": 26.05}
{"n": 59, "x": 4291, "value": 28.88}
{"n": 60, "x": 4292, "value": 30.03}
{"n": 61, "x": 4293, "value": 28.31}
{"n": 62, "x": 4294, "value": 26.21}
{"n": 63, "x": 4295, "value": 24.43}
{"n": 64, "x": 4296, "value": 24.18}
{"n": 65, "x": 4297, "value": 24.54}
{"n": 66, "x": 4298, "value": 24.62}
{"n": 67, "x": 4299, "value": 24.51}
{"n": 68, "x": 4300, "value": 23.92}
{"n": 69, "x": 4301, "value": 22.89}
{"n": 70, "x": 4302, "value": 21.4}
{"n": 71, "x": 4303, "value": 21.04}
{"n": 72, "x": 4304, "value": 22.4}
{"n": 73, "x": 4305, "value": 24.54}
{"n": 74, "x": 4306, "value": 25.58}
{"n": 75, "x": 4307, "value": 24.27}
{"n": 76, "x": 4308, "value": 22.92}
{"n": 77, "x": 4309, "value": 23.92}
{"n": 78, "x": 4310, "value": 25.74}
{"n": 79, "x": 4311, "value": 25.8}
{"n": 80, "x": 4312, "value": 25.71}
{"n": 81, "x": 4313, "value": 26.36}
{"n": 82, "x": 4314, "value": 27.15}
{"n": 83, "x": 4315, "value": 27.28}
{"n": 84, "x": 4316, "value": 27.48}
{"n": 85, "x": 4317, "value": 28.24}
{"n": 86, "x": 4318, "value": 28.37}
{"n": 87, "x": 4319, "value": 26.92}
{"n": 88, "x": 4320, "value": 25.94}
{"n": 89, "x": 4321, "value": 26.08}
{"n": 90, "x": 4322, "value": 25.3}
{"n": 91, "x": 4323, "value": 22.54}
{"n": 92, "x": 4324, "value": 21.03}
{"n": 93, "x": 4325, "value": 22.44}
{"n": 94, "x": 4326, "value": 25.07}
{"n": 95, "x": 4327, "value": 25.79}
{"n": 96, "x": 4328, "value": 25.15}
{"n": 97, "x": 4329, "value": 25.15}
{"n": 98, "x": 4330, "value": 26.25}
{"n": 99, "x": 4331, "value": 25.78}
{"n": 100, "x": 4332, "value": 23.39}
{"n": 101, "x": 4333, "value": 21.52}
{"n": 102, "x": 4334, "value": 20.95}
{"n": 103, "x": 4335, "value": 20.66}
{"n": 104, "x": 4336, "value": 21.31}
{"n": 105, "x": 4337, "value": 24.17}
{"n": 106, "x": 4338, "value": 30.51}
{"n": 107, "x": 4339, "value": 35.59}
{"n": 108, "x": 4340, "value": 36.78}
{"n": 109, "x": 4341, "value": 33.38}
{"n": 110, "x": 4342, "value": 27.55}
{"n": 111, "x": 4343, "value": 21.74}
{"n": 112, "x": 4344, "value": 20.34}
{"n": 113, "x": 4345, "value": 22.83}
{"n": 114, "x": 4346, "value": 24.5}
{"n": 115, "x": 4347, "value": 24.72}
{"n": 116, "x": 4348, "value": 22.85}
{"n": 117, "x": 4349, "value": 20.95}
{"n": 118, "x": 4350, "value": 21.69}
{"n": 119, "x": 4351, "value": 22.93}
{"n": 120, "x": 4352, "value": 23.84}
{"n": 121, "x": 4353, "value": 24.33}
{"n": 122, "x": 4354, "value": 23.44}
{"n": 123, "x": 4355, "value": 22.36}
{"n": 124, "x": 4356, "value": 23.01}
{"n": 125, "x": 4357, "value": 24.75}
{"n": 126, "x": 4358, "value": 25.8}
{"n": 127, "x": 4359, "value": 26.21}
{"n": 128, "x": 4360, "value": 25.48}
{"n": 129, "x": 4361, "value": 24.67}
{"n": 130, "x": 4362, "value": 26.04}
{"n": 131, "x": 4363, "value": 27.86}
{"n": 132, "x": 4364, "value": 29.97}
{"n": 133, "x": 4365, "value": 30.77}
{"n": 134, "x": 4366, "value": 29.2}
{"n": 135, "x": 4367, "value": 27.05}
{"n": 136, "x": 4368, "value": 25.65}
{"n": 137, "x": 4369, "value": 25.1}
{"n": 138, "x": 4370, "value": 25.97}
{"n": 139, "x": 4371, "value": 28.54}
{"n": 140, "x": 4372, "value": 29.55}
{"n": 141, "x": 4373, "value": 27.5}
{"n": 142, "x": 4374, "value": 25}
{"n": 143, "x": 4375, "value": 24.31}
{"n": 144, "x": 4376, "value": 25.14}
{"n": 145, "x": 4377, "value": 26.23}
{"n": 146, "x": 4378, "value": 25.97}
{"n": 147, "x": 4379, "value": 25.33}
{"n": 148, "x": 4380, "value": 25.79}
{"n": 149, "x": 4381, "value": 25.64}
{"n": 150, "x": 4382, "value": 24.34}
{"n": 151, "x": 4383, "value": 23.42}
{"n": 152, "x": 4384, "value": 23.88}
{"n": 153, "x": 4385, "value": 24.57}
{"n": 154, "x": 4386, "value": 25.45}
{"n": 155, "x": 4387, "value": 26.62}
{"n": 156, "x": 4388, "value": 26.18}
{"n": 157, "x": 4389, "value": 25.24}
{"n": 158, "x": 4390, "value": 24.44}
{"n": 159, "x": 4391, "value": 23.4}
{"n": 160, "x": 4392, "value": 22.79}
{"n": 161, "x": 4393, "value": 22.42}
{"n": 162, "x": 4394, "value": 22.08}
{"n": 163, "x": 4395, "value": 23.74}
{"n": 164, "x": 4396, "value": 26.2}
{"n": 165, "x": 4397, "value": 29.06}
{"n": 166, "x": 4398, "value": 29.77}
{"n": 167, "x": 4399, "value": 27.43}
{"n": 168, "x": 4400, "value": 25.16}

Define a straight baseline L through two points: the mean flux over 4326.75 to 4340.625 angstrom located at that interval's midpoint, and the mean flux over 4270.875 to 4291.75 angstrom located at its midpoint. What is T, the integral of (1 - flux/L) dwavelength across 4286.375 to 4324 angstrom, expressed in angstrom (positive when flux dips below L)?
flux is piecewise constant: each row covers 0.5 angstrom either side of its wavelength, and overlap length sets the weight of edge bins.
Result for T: 1.4 angstrom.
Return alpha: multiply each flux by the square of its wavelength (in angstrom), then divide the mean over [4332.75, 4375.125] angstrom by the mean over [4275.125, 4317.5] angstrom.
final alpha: 1.0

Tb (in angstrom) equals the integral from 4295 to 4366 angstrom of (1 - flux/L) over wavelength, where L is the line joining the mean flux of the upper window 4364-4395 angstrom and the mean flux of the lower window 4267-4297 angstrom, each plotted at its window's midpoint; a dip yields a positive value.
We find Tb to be 2.6 angstrom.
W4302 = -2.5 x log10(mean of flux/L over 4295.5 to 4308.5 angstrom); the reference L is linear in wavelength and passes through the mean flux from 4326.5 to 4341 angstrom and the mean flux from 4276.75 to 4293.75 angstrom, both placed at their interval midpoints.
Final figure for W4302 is 0.156 mag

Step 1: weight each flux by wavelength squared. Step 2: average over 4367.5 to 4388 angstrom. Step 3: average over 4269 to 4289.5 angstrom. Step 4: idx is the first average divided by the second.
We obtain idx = 1.02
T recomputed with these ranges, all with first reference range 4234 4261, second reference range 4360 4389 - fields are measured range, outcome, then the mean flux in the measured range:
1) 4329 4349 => 0.6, 25.4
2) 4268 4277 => 0.6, 24.4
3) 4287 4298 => 0.0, 26.1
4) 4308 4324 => 0.1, 25.9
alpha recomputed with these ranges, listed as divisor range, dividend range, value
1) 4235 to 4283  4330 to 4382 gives 1.03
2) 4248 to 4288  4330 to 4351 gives 1.01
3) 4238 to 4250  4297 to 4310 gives 0.88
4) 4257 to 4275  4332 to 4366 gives 1.04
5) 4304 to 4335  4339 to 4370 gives 1.05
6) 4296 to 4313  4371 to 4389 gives 1.10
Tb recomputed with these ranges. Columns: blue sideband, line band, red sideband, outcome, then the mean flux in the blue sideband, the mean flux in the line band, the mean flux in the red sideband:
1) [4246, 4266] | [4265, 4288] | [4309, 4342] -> -1.09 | 25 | 26.5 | 26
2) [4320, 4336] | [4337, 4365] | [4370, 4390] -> -1.31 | 23.8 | 25.8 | 25.7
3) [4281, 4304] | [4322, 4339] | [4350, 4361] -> 0.38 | 25.9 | 24.2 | 24.1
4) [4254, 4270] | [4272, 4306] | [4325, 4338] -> -1.14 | 25.5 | 25.7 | 24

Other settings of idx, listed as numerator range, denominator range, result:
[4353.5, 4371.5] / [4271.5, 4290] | 1.03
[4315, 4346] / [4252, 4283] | 1.03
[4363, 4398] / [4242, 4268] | 1.06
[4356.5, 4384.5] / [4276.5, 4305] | 1.04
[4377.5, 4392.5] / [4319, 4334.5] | 1.05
